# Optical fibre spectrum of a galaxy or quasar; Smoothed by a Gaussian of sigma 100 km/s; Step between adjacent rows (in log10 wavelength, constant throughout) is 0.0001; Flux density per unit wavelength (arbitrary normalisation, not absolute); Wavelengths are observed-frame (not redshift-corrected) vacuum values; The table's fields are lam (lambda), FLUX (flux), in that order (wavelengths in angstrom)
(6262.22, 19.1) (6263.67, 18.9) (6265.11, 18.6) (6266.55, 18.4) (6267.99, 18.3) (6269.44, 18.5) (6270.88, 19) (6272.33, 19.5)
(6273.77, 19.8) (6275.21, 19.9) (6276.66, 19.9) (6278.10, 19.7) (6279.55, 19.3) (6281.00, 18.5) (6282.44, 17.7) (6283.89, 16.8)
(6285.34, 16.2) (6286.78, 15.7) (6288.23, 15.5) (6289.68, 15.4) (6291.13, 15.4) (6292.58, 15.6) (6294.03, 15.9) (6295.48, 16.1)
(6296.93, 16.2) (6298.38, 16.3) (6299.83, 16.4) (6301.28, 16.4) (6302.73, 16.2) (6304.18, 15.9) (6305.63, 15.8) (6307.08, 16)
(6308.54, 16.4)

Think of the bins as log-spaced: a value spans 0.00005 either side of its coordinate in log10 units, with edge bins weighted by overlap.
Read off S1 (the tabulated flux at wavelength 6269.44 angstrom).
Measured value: 18.5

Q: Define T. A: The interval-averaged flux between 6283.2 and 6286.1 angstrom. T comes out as 16.5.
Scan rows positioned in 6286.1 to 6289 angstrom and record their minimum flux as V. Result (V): 15.5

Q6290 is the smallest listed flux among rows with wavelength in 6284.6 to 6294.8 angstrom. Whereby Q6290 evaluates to 15.4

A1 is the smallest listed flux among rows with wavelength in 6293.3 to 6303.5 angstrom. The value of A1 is 15.9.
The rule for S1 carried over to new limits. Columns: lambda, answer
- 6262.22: 19.1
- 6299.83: 16.4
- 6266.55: 18.4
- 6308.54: 16.4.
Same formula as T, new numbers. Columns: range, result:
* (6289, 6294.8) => 15.6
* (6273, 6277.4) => 19.9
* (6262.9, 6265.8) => 18.7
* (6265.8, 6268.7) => 18.4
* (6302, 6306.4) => 16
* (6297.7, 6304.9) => 16.2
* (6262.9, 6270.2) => 18.5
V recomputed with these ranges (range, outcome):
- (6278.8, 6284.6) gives 16.8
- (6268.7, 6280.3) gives 18.5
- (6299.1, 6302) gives 16.4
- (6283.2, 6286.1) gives 16.2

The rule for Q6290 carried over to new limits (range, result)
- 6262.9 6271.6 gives 18.3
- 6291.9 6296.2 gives 15.6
